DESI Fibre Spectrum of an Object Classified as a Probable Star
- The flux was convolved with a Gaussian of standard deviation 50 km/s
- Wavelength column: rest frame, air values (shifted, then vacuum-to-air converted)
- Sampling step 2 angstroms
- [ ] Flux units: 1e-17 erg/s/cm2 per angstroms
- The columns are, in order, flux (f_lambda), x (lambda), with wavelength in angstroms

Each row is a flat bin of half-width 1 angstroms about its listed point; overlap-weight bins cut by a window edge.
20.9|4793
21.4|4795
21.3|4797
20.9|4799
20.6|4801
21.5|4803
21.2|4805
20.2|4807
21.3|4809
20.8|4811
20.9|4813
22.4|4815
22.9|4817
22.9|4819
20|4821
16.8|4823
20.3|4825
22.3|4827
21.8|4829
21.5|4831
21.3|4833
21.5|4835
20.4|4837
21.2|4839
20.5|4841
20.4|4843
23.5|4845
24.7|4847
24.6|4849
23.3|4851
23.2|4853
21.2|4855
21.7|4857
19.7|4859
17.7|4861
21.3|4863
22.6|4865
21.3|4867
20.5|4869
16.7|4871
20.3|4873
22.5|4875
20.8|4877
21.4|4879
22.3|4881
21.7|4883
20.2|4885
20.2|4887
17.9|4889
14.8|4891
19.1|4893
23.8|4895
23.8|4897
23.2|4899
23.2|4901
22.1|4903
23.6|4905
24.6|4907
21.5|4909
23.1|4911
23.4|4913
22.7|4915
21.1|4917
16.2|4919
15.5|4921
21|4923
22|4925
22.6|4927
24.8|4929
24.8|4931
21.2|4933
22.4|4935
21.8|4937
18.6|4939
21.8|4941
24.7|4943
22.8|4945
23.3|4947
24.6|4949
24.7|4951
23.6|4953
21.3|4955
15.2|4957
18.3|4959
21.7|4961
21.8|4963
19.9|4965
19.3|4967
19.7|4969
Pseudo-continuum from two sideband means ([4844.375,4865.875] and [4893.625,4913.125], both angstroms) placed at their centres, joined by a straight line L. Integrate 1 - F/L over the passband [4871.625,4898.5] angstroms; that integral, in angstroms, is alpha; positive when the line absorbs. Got 2.46 angstroms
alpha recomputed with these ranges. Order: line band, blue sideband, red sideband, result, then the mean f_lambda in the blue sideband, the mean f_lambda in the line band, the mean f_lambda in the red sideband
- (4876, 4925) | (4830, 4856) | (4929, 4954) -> 3.1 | 22.1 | 21.2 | 22.9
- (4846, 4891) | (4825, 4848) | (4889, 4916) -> 1.7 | 21.7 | 21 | 22.1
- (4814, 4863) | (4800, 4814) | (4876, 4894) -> -2.4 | 20.9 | 21.5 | 19.8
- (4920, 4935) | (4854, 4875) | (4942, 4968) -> -0.3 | 20.4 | 21.7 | 21.6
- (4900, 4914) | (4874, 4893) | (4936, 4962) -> -1.6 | 20.1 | 23.1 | 21.7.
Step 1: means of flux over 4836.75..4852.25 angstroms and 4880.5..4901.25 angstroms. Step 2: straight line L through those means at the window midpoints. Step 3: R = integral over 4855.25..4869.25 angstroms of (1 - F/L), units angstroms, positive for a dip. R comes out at 0.7 angstroms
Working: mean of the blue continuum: 22.4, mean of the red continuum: 20.8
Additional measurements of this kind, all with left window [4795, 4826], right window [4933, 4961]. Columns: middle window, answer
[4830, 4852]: -1.0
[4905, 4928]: 0.2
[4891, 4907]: -0.6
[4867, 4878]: 0.5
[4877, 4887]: 0.1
